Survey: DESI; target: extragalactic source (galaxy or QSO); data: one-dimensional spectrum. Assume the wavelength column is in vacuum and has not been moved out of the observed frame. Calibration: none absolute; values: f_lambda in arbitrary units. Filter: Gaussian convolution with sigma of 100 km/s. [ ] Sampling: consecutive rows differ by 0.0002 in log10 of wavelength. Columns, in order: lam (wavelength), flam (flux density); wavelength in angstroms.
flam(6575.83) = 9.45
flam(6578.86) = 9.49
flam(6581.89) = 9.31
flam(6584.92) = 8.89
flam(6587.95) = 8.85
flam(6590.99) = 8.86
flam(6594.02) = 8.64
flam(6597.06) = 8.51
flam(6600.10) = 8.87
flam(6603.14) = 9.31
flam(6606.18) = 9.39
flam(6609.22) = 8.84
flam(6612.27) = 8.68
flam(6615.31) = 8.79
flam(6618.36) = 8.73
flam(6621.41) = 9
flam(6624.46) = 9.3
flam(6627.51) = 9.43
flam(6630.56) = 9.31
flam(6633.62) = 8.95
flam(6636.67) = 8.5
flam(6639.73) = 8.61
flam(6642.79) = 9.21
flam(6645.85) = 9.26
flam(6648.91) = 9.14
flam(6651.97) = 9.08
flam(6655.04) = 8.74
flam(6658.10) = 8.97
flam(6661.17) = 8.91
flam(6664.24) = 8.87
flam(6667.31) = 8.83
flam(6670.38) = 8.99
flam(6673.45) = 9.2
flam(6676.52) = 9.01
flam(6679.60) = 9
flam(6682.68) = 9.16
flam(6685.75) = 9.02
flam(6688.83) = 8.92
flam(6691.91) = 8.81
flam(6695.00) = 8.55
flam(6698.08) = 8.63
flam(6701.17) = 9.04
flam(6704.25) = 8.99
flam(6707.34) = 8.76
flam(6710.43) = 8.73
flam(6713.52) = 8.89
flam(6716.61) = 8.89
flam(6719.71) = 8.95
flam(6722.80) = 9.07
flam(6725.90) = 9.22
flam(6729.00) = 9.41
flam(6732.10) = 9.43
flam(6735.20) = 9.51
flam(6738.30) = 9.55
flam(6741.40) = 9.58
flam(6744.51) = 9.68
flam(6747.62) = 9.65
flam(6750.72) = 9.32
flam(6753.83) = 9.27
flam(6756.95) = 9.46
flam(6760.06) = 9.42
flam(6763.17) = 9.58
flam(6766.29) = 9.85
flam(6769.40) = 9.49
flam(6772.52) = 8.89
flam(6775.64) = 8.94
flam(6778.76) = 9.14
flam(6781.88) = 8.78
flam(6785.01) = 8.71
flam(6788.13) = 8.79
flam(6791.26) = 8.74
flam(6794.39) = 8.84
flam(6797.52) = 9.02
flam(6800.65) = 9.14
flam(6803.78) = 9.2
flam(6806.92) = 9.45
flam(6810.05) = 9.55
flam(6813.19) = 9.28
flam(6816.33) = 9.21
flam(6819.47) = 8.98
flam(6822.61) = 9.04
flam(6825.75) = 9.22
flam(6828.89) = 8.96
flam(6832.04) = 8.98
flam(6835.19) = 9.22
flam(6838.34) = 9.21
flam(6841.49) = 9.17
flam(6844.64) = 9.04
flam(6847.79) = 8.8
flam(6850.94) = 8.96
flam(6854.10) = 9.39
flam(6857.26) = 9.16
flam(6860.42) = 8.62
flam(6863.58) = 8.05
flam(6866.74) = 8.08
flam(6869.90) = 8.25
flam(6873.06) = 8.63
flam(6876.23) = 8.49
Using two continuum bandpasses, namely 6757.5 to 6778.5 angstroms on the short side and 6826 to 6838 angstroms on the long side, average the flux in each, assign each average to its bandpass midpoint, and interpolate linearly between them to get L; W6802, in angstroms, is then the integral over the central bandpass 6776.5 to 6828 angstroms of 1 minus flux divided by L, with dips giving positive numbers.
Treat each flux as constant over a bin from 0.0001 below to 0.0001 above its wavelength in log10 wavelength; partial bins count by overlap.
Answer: 0.80 angstroms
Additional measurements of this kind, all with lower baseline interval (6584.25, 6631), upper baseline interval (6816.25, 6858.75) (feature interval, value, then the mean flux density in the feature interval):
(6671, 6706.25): 0.26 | 8.94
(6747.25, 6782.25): -1.06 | 9.32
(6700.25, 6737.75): -0.27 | 9.09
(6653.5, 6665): 0.15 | 8.87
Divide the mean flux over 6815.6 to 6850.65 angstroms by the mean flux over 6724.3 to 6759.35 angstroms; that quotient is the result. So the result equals 0.96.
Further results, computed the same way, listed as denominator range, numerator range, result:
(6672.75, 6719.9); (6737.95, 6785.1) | 1.05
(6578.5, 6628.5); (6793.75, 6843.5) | 1.02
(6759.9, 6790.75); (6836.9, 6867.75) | 0.97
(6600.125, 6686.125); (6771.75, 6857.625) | 1.01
